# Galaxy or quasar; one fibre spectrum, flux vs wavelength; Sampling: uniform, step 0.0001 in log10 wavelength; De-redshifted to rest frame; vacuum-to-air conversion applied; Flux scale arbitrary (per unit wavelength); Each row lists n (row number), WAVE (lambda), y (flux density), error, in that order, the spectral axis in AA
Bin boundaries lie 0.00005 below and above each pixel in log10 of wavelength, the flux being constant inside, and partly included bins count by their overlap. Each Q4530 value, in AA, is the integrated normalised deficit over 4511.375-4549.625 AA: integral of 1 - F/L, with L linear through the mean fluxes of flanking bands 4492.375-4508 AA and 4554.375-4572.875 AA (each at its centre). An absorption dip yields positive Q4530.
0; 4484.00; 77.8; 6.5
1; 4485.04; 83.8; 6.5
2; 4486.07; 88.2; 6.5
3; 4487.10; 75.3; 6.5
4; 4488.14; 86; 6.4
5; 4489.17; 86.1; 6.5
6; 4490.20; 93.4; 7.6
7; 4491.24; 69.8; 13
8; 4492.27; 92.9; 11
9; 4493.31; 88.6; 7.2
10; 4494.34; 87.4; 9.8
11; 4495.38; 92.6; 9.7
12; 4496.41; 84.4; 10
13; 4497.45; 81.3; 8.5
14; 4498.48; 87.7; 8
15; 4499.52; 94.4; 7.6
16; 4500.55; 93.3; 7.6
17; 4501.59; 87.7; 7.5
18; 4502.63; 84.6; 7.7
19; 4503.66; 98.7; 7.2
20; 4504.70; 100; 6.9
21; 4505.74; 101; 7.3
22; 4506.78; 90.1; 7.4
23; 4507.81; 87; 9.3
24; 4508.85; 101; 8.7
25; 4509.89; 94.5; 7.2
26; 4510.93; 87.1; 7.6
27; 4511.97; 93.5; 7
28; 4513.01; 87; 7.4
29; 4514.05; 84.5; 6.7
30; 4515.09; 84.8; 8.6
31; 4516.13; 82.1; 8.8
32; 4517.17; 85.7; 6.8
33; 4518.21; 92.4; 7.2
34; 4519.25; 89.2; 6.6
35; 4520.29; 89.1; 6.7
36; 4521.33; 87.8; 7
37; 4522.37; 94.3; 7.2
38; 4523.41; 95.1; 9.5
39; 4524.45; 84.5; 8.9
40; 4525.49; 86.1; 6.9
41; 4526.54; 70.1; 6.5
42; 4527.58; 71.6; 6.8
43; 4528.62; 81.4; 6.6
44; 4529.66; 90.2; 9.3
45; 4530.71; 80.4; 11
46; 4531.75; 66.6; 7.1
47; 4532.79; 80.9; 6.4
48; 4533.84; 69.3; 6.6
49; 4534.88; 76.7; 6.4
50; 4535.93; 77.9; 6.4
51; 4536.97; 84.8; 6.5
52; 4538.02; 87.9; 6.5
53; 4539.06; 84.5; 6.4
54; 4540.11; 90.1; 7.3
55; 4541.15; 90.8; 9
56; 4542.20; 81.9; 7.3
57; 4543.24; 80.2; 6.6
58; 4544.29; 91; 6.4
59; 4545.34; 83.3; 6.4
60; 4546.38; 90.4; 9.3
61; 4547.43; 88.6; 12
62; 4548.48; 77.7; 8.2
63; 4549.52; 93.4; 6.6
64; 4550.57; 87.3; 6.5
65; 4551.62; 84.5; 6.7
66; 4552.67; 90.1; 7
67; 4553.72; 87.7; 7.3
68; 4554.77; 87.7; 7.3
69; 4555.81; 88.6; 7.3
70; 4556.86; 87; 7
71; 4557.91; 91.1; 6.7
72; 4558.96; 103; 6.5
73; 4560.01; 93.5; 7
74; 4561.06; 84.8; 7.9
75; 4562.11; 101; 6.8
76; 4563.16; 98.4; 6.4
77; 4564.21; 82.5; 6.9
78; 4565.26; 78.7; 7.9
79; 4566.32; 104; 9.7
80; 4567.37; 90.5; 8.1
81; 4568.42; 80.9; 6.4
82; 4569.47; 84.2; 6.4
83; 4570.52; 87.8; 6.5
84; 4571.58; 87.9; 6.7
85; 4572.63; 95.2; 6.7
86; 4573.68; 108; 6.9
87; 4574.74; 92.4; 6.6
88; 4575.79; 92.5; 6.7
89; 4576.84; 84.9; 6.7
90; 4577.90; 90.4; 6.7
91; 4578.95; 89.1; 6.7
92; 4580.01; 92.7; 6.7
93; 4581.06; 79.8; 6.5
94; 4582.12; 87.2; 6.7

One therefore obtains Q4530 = 2.6 AA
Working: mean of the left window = 90.7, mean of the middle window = 84.4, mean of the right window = 90.3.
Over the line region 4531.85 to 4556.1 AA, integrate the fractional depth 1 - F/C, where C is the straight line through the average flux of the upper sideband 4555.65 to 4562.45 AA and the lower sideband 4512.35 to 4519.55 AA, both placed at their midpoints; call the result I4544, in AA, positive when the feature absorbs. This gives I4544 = 1.6 AA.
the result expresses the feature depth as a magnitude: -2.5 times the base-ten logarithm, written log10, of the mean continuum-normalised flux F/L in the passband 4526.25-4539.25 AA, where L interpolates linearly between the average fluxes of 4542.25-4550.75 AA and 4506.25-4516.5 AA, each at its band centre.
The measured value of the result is 0.11 mag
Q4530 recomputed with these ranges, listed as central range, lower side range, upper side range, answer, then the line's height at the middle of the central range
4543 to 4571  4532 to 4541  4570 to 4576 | -0.1 AA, 88.5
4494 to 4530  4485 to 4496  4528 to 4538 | -2.7 AA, 82.5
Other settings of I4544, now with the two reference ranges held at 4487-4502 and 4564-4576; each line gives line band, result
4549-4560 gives -0.05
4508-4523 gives -0.25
